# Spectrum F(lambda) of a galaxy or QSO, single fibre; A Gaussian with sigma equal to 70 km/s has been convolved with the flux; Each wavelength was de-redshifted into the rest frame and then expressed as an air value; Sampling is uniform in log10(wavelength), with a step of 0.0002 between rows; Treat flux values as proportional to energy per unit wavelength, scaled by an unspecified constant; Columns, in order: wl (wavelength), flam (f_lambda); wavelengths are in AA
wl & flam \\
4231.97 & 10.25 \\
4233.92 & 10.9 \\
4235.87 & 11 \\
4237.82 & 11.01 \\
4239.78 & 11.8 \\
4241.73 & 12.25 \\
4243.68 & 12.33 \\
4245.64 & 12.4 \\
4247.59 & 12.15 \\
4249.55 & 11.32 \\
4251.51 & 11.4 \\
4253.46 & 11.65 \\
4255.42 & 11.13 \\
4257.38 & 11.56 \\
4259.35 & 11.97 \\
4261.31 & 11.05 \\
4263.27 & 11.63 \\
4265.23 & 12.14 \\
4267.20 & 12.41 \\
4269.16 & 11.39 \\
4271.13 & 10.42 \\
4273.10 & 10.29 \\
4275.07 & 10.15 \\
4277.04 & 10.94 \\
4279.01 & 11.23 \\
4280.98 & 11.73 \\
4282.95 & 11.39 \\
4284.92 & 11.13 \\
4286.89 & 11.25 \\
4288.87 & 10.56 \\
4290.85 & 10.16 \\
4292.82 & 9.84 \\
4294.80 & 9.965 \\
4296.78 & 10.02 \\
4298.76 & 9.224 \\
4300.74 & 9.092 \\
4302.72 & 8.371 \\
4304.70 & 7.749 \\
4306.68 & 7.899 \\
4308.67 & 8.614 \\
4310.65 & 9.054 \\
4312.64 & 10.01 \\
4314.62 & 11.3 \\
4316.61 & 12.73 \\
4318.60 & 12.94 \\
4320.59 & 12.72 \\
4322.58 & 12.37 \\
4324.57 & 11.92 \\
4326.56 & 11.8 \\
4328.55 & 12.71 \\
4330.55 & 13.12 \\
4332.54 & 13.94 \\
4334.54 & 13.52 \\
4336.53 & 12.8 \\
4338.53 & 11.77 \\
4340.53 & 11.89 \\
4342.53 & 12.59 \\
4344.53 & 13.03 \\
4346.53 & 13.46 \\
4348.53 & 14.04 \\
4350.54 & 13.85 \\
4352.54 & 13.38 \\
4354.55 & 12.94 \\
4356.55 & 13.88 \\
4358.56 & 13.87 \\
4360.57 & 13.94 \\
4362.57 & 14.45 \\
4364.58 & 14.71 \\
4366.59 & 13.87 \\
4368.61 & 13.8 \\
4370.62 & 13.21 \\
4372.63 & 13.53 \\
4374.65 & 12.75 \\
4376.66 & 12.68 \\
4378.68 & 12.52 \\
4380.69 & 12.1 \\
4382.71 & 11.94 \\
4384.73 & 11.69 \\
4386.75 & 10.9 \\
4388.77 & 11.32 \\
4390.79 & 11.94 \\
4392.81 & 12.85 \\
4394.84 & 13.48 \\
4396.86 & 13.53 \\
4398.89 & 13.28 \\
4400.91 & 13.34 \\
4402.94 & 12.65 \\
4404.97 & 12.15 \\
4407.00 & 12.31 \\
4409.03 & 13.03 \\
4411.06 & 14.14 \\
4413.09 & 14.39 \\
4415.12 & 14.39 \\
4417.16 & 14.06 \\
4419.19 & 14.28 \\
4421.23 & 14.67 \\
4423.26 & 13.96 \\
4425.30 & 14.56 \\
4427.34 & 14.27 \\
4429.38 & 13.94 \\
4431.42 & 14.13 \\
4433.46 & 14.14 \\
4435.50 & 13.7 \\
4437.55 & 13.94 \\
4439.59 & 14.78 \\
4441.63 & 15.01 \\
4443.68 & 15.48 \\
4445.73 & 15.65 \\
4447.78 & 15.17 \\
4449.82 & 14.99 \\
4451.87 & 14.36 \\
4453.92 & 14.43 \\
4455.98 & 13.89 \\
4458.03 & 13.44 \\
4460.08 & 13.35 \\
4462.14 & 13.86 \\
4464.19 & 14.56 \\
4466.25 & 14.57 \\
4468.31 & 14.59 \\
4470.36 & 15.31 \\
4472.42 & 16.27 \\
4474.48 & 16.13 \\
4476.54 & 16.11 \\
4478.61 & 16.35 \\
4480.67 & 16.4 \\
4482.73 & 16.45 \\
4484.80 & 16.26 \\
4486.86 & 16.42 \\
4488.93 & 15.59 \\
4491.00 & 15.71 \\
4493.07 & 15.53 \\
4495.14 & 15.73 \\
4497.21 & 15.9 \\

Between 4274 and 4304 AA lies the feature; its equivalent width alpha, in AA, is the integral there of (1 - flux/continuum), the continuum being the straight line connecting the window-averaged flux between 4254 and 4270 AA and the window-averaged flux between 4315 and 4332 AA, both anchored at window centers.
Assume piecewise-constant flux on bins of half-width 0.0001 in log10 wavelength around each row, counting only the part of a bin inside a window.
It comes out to 4.3 AA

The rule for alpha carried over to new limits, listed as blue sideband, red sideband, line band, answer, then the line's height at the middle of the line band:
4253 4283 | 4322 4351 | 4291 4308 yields 4.2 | 12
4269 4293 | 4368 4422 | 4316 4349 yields -2.7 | 11.8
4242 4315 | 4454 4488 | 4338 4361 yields -1.6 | 12.4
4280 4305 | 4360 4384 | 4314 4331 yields -1.7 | 11.3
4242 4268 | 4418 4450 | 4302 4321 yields 3.9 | 12.7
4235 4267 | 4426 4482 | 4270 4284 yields 1.4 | 12.1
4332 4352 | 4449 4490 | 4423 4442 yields 0.4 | 14.6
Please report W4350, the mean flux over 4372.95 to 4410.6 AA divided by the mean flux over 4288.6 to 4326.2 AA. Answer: 1.2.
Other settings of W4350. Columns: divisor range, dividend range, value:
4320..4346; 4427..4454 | 1.15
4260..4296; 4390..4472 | 1.28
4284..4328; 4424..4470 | 1.38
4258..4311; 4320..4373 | 1.27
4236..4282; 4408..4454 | 1.26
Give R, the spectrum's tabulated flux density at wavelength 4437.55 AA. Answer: 13.94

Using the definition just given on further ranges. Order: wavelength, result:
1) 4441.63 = 15.01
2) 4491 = 15.71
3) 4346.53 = 13.46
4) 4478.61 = 16.35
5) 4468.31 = 14.59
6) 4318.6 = 12.94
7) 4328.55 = 12.71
